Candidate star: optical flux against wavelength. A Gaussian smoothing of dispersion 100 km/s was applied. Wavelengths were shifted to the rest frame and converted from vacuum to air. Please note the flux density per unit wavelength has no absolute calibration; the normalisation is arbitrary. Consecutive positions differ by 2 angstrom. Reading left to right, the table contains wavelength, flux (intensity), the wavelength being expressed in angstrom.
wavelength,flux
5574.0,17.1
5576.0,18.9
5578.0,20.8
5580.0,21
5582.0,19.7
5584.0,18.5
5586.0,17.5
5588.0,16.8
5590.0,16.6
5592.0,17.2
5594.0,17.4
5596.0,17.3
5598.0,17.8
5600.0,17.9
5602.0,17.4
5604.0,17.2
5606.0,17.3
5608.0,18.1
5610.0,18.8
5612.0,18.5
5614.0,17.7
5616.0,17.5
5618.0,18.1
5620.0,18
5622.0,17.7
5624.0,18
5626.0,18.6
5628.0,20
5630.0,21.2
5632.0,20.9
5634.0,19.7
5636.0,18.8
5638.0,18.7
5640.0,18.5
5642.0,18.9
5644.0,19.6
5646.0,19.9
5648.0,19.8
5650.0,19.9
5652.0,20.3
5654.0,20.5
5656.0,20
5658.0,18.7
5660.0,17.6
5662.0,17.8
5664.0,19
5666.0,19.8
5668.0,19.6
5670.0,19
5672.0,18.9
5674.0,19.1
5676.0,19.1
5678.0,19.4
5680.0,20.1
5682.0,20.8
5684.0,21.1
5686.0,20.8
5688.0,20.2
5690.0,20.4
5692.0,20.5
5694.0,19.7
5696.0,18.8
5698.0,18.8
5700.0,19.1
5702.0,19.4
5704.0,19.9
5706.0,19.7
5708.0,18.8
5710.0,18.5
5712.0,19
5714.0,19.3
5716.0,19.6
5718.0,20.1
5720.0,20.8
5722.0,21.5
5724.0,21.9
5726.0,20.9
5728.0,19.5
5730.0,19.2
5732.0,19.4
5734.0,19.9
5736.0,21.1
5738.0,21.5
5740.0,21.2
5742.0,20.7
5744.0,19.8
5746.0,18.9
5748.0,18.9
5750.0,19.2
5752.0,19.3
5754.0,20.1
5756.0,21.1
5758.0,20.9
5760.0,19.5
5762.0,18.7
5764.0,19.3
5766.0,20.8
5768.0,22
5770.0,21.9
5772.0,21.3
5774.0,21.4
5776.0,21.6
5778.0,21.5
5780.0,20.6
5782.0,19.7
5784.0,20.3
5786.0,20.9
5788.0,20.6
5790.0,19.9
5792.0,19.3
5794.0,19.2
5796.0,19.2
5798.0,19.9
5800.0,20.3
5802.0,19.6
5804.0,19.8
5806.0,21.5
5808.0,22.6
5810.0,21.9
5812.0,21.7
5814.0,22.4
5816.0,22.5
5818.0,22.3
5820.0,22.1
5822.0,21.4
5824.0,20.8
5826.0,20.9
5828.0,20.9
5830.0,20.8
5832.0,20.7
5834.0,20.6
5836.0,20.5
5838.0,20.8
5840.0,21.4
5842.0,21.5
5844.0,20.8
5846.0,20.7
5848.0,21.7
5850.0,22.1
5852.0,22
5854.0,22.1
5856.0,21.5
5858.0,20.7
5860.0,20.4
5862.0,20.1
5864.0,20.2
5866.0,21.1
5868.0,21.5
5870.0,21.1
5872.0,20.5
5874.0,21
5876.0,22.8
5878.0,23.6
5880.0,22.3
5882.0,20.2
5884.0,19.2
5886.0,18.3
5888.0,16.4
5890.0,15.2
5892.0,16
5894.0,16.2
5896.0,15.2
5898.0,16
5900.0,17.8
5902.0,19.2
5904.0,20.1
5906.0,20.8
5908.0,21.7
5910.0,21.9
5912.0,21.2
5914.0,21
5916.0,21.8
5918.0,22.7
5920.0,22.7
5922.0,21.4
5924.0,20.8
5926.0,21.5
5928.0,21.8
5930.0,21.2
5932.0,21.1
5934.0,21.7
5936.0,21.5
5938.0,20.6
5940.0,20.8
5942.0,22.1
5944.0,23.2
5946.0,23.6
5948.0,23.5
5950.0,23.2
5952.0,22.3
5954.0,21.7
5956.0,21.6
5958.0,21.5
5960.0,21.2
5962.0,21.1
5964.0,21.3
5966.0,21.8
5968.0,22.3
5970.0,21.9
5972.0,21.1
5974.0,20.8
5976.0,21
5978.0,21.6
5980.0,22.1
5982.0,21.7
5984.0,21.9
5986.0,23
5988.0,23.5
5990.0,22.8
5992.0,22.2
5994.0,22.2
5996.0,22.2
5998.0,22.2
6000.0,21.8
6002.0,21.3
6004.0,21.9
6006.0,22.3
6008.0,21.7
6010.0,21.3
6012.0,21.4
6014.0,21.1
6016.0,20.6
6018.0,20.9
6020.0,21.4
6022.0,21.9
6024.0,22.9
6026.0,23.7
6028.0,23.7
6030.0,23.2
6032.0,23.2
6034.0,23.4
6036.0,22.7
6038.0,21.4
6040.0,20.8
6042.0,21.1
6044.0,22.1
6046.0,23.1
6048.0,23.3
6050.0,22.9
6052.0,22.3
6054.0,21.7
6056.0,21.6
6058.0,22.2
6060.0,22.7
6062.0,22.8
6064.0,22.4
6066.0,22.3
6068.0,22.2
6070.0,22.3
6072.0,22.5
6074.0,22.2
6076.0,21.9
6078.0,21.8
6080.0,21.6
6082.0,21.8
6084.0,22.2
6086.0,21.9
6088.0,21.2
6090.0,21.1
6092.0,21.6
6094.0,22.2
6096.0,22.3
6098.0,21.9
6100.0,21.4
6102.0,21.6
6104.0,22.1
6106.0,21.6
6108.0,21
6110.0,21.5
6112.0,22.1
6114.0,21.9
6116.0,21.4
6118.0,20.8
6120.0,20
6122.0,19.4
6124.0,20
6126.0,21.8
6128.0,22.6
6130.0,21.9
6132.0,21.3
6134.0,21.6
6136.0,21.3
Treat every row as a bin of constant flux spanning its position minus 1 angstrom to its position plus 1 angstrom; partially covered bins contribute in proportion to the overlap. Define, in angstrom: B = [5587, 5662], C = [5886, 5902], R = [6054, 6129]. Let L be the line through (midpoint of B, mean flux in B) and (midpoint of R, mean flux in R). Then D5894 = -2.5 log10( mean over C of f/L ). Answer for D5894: 0.23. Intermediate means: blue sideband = 18.6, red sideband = 21.7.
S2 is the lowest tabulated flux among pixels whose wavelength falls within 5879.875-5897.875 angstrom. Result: 15.2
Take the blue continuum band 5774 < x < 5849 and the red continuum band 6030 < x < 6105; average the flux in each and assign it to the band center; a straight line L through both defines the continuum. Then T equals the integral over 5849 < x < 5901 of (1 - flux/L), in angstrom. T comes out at 3.54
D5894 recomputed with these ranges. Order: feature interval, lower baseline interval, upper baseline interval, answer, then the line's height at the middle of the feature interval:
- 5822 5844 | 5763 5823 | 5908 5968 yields 0.01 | 21.2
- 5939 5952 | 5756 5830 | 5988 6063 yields -0.05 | 21.7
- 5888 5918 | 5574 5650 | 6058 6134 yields 0.09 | 20.5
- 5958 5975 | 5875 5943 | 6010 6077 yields -0.02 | 21.1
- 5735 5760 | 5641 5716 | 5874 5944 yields -0.03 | 19.7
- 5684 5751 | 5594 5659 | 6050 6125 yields -0.03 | 19.4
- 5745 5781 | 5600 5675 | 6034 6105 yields -0.03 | 19.8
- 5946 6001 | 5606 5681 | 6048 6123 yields -0.05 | 21.1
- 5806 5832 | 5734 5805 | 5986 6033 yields -0.05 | 20.7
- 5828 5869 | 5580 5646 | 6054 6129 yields -0.05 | 20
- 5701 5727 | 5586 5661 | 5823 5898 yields -0.04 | 19.2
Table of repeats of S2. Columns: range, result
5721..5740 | 19.2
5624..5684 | 17.6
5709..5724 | 18.5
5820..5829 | 20.8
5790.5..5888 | 16.4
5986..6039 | 20.6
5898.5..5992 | 17.8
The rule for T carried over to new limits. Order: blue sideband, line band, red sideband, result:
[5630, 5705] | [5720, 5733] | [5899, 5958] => -0.3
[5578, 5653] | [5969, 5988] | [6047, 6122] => -0.6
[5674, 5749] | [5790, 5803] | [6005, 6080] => 0.6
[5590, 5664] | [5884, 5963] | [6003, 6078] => 2.4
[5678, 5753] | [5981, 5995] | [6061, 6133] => -0.8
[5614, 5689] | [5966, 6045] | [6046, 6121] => -2.1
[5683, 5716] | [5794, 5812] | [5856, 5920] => -0.7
